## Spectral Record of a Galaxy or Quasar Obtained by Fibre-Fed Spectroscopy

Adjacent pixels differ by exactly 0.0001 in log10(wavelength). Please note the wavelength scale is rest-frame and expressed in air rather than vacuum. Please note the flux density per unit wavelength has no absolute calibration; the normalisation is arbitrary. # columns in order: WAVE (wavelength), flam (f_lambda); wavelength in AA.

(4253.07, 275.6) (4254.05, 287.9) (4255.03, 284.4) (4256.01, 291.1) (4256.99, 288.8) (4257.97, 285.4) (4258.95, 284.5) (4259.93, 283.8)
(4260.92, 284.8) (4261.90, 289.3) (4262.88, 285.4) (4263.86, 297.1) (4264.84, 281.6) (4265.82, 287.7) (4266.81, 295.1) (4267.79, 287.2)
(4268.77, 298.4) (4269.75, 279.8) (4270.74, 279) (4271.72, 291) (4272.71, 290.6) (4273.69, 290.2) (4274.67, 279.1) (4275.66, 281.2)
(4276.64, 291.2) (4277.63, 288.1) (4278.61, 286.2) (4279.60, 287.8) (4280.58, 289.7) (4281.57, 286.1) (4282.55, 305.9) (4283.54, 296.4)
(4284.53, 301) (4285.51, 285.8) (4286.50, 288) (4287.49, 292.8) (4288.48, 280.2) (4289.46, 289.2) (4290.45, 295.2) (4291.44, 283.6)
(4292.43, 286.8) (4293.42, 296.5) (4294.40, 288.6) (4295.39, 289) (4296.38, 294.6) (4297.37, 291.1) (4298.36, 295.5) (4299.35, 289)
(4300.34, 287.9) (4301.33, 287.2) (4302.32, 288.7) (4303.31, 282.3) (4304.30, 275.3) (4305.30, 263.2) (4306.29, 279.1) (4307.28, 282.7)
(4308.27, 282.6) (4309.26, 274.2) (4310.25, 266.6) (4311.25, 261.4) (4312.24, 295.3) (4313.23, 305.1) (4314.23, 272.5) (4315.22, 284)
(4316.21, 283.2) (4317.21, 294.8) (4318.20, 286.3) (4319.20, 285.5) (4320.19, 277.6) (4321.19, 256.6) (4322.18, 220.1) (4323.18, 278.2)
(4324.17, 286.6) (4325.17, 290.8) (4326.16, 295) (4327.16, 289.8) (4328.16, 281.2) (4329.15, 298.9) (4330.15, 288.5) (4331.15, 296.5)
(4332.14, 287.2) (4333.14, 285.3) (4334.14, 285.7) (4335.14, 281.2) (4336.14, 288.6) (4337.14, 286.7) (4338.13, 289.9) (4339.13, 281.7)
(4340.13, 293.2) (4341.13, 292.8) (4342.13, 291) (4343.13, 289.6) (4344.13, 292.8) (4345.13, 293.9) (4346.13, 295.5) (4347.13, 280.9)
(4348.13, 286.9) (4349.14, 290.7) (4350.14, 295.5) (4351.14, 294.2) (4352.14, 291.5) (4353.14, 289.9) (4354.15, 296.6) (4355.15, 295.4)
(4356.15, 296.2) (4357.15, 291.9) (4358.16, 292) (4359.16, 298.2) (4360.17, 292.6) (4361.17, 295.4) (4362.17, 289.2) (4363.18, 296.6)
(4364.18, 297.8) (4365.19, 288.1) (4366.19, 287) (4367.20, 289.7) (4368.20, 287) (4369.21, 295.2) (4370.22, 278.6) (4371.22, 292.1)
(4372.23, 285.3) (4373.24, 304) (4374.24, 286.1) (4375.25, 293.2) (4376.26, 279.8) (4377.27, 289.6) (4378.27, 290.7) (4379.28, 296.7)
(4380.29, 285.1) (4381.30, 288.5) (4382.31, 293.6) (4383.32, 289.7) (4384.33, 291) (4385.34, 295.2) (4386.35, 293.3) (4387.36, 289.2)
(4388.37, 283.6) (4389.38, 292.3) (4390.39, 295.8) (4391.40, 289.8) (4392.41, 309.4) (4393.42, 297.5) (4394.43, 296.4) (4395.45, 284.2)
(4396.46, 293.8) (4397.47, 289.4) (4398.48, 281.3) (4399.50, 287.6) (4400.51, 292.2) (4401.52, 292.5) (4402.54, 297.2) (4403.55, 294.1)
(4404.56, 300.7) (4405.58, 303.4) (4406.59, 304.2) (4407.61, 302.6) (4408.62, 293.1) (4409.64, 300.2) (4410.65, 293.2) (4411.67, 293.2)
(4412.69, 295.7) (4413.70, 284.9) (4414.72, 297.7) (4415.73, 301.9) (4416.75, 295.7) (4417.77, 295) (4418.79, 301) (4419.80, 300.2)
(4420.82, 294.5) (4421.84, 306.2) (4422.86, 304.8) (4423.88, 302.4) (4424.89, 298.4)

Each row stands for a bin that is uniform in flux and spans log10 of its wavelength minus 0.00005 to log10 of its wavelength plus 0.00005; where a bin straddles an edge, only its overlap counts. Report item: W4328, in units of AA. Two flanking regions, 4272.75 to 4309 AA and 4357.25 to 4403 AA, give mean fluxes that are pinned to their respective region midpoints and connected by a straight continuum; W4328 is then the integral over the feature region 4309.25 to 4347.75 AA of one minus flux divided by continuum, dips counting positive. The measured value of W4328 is 0.7 AA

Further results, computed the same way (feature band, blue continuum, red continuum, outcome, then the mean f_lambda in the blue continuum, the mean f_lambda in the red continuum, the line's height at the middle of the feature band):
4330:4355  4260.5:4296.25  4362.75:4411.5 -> 0.1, 289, 292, 291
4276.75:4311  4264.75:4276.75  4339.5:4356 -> 0.2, 287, 292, 289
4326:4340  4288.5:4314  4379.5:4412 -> 0.0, 285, 294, 288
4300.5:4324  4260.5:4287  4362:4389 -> 1.0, 289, 290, 289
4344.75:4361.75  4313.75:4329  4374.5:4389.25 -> -0.5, 279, 290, 285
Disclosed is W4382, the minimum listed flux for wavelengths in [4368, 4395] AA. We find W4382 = 278.6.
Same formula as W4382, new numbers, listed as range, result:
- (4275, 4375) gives 220.1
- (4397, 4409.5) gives 281.3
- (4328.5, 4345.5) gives 281.2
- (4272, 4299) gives 279.1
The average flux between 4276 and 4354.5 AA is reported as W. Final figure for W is 287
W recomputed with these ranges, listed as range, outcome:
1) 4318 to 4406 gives 290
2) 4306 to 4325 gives 278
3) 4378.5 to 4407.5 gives 293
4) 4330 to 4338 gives 288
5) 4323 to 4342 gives 289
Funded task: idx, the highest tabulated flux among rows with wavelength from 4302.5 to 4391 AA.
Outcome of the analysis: 305.1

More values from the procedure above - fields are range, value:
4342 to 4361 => 298.2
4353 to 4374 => 304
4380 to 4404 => 309.4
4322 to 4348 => 298.9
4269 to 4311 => 305.9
